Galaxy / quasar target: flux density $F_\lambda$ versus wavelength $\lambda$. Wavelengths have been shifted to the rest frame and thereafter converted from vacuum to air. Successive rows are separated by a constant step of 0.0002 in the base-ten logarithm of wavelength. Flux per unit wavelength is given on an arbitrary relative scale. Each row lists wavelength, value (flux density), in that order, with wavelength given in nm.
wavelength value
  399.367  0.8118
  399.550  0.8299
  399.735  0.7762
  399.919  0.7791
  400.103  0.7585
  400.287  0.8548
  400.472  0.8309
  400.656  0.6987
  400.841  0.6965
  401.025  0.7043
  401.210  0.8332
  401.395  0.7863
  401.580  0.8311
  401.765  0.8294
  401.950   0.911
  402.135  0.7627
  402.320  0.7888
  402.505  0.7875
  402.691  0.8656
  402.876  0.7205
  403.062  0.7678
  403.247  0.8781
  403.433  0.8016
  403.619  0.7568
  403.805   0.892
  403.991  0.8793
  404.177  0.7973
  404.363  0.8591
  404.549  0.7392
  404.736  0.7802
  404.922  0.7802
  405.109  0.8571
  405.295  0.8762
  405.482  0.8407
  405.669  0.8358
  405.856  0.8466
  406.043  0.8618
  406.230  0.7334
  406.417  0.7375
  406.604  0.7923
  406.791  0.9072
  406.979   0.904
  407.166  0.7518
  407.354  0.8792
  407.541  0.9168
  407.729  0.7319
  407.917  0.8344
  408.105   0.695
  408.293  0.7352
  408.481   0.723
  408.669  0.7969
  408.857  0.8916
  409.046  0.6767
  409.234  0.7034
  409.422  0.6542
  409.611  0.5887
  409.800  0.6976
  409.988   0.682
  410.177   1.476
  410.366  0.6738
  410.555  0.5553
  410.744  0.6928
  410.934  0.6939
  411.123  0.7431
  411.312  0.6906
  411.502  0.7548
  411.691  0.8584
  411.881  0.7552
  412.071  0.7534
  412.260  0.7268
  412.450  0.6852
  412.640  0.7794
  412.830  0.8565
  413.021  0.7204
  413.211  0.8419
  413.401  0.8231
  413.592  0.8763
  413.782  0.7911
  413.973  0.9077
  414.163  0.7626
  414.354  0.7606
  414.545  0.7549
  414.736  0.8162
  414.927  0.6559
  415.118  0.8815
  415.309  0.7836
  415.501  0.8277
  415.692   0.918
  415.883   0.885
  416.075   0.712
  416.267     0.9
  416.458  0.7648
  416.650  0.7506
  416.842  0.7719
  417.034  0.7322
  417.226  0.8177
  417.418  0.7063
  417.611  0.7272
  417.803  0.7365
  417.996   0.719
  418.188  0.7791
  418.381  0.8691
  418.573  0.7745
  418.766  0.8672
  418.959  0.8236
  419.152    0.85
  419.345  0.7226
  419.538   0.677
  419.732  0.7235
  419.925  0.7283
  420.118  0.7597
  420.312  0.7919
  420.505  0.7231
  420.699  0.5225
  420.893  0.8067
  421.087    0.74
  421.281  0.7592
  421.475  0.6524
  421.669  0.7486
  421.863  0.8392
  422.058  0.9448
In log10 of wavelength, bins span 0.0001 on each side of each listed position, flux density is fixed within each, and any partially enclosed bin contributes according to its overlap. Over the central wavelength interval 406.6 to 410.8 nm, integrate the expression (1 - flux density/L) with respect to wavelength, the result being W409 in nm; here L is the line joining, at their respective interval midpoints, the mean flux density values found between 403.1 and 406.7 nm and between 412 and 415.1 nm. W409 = 0.115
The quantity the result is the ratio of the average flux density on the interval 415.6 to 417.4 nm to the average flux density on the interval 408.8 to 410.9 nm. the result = 1.1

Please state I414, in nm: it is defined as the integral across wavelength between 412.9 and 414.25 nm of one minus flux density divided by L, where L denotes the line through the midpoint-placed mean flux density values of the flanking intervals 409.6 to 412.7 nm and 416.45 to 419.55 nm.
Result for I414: -0.10 nm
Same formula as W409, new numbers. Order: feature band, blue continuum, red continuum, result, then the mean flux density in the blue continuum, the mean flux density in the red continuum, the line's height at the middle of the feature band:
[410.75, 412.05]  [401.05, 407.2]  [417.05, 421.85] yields 0.067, 0.817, 0.752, 0.786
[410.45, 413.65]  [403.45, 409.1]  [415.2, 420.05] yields 0.179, 0.811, 0.783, 0.797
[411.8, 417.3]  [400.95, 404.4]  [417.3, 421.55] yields -0.187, 0.813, 0.749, 0.768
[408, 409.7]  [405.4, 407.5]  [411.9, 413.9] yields 0.195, 0.829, 0.786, 0.813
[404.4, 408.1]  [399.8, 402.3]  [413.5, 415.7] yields -0.102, 0.79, 0.807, 0.797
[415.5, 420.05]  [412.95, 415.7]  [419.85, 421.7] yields -0.122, 0.806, 0.722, 0.761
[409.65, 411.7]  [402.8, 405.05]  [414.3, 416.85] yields 0.094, 0.806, 0.8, 0.803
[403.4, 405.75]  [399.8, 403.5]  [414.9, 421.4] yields -0.098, 0.794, 0.771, 0.79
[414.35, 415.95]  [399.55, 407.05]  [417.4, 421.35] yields -0.090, 0.808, 0.753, 0.768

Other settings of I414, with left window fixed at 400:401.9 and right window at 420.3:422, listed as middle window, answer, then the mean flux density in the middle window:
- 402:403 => -0.011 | 0.79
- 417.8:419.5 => -0.122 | 0.793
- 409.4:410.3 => -0.078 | 0.828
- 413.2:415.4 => -0.153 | 0.803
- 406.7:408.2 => -0.114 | 0.827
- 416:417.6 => -0.050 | 0.768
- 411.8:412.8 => 0.011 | 0.748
